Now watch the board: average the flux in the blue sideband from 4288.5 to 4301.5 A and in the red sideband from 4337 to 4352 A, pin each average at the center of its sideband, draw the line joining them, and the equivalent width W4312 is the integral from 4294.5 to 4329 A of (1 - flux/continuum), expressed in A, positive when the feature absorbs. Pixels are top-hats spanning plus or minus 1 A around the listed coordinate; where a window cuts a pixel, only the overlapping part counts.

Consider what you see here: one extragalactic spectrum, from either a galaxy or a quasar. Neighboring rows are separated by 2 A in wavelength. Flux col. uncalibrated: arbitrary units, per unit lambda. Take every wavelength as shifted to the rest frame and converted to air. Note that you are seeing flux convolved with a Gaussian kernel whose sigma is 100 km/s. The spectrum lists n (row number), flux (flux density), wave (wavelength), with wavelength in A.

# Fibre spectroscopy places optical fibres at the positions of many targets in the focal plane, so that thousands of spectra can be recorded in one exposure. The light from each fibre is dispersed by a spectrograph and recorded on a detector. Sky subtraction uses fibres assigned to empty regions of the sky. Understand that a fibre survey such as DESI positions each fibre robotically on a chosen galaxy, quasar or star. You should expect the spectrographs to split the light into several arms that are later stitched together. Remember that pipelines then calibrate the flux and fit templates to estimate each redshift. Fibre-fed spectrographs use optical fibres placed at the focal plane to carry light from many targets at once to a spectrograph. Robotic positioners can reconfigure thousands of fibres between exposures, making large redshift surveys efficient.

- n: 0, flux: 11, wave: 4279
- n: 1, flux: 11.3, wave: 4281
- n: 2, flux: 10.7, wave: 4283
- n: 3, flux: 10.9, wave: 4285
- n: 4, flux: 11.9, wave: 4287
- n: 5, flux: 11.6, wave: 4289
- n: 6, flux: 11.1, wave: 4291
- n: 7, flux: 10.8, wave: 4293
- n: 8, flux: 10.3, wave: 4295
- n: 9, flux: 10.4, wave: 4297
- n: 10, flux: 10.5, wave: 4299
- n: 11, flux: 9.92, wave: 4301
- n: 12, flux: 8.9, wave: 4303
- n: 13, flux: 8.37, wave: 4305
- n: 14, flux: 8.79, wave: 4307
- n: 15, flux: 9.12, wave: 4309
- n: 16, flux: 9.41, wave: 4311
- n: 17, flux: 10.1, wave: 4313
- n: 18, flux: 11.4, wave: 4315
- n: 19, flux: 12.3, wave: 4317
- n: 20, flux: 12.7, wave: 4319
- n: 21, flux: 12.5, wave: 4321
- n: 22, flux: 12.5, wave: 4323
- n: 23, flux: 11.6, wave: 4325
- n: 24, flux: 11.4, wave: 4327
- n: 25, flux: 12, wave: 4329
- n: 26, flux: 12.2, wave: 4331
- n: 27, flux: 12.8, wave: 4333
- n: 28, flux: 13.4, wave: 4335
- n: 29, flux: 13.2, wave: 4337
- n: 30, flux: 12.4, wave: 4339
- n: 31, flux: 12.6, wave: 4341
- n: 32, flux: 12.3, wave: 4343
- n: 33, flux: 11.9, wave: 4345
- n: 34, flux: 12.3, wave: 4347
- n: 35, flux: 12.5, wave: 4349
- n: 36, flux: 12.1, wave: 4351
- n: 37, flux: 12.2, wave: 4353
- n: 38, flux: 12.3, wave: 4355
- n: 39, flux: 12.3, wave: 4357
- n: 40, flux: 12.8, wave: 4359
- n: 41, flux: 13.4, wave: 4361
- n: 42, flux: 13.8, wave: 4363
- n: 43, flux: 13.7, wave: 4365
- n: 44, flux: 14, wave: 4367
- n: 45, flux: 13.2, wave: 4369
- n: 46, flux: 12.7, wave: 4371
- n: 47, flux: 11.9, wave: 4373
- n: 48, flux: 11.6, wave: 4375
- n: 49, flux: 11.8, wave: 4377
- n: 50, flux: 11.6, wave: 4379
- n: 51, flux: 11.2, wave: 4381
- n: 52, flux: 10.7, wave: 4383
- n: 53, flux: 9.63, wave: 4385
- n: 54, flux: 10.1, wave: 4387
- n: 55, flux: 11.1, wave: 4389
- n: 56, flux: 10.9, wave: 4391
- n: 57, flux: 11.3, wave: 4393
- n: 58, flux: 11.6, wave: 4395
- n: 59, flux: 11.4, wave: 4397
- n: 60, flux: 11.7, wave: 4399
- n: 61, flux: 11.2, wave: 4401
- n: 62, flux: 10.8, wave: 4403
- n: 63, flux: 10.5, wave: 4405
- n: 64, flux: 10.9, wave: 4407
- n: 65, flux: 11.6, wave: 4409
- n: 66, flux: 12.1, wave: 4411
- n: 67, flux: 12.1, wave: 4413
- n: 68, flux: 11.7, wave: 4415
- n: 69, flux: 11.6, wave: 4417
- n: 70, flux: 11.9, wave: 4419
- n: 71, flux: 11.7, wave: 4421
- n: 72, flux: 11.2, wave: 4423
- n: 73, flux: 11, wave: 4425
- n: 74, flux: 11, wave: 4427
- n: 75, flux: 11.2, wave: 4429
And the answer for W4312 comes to 1.9 A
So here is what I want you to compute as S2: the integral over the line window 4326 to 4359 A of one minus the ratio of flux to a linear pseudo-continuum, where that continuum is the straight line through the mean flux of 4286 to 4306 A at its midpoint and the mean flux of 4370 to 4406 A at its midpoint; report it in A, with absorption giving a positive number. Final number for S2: -4.8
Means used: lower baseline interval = 10.4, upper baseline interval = 11.2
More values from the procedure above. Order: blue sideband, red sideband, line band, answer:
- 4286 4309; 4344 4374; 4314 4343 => -2.24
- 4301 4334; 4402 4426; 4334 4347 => -1.79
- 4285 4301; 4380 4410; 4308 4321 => -0.08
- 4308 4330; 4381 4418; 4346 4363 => -1.94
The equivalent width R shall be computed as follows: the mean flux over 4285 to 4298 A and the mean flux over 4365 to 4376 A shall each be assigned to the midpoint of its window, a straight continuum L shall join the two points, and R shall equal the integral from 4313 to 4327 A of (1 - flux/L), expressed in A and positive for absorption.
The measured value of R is -0.4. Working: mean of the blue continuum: 11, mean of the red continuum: 12.8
